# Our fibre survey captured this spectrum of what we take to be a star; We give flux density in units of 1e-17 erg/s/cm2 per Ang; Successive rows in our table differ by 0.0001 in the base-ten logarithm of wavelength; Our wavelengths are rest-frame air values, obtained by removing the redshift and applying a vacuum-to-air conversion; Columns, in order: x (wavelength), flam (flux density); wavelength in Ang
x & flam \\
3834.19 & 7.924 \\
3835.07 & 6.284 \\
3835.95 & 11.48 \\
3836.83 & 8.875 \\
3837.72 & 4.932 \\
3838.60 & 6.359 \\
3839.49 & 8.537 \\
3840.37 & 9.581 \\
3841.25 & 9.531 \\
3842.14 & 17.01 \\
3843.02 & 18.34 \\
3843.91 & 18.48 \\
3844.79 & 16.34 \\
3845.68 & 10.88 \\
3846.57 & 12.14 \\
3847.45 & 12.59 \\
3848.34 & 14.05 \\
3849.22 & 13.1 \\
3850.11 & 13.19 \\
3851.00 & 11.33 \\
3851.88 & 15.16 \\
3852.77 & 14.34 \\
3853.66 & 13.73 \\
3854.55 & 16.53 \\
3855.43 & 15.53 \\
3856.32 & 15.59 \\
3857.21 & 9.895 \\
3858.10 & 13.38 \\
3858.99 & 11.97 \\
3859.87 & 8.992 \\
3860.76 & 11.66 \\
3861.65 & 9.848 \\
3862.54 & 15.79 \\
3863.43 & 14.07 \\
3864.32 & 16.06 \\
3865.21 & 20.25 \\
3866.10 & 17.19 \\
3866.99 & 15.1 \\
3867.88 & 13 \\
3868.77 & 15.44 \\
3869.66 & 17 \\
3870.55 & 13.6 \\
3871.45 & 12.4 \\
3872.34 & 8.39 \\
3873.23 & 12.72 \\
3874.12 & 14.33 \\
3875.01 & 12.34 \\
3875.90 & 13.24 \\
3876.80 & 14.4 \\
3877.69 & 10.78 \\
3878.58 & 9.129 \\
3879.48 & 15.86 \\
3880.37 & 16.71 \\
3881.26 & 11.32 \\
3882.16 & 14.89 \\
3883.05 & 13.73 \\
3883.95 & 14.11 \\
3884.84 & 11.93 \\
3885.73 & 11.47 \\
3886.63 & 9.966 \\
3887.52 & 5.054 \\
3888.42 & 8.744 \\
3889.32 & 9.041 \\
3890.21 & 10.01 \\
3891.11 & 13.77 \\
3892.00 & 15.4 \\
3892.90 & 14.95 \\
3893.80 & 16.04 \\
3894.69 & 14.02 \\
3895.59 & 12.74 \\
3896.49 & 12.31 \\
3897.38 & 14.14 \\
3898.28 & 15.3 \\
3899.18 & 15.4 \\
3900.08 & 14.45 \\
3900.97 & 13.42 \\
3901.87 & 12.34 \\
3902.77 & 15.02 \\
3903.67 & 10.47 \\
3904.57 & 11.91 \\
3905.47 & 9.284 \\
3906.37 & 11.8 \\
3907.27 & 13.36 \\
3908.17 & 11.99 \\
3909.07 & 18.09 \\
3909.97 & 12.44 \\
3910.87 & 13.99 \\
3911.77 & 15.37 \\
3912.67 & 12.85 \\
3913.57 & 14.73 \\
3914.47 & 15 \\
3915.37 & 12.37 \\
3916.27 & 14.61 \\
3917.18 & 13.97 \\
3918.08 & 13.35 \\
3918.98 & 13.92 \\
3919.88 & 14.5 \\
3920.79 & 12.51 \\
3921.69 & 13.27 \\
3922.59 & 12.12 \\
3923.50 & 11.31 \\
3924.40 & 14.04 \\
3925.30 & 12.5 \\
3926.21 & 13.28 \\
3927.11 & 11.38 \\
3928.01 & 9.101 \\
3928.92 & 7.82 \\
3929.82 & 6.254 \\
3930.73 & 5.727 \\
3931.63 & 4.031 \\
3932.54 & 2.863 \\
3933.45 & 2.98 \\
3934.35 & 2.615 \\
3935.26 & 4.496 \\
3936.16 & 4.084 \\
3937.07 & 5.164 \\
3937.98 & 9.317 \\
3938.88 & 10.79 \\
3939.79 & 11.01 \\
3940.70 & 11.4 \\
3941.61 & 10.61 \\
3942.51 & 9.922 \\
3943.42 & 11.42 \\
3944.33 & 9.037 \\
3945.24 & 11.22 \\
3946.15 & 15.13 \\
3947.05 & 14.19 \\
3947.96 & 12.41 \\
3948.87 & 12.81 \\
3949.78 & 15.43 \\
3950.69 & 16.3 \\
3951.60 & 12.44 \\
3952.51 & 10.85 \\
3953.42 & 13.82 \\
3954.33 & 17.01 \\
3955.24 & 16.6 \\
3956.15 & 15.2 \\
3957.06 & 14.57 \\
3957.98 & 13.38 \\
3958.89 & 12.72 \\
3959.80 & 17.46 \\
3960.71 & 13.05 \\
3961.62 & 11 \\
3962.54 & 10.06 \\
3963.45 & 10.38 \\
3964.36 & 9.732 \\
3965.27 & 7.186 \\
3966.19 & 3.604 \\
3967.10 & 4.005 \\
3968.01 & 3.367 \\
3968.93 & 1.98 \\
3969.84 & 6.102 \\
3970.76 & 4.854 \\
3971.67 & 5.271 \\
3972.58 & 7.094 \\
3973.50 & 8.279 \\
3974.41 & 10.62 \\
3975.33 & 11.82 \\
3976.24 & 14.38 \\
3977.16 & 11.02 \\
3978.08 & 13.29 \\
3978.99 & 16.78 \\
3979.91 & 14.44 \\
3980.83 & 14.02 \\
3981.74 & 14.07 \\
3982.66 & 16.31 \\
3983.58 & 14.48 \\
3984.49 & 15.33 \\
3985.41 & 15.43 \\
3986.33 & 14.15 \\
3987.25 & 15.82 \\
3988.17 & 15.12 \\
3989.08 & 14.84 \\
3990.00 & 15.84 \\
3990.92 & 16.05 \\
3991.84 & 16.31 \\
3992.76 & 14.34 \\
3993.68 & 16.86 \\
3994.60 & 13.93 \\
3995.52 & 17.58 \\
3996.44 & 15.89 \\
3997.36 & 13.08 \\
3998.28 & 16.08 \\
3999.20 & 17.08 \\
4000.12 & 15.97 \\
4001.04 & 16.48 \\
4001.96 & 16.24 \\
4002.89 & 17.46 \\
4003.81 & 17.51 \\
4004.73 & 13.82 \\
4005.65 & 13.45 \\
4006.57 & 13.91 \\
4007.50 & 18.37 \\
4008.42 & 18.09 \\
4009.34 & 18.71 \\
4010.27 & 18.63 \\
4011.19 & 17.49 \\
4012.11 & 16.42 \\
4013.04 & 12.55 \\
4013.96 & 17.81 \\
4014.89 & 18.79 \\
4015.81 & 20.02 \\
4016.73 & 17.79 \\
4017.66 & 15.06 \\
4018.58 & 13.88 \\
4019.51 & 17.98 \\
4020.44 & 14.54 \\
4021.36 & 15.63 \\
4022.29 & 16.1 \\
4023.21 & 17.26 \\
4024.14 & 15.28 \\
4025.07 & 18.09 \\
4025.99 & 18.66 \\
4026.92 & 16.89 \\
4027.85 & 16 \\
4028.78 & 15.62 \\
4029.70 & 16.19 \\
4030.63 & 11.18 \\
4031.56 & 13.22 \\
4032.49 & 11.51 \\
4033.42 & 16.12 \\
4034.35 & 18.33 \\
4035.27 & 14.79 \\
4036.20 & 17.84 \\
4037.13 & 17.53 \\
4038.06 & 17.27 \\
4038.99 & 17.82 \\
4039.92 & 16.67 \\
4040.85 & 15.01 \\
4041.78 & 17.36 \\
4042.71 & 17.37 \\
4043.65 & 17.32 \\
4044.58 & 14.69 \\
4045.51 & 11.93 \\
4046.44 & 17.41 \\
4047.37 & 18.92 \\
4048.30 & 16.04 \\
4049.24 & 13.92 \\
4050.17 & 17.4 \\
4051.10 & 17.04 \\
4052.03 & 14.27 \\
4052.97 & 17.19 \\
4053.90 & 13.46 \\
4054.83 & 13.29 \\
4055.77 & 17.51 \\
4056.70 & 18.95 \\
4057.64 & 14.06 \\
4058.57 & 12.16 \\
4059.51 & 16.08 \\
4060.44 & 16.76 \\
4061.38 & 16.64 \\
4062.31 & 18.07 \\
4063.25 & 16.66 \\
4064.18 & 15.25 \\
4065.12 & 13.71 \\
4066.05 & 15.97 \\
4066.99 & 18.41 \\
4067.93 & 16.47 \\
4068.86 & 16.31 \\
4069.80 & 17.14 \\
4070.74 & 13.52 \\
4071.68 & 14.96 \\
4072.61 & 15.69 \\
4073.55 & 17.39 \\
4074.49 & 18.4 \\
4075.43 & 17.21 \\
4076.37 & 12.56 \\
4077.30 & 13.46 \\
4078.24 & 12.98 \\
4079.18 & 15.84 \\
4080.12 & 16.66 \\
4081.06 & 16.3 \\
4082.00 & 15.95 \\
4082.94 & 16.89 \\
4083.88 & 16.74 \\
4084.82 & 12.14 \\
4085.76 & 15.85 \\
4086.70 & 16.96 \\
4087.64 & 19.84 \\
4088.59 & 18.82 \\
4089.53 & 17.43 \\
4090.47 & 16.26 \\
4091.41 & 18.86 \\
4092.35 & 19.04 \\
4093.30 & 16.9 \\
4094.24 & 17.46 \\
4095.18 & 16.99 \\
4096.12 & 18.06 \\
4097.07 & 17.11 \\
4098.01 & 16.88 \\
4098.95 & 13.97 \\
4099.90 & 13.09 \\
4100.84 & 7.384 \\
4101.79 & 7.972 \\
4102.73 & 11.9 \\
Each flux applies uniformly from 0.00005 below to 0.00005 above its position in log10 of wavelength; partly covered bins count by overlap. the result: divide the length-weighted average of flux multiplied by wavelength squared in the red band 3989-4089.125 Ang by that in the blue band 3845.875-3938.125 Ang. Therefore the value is 1.4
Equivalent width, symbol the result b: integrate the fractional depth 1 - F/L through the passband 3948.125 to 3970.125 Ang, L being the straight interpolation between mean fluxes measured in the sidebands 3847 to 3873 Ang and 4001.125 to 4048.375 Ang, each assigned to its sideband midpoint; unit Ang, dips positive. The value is 5.8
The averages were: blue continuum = 13.8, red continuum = 16.3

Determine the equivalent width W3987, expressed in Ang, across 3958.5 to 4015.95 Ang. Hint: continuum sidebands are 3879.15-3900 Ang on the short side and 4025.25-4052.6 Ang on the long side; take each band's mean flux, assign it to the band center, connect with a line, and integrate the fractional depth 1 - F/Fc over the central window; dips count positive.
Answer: 5.79 Ang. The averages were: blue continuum 12.9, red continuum 16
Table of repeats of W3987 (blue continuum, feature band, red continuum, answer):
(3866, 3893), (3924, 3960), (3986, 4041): 9.1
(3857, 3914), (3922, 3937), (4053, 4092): 6.5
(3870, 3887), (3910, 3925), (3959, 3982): -2.7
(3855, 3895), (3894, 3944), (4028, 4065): 8.7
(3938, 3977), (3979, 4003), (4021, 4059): -4.7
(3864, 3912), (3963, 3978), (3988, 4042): 7.5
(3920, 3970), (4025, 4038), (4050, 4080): -1.5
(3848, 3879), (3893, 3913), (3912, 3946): -3.4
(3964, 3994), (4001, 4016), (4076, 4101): -4.6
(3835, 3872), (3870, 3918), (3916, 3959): -3.3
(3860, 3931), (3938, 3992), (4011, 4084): 8.8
